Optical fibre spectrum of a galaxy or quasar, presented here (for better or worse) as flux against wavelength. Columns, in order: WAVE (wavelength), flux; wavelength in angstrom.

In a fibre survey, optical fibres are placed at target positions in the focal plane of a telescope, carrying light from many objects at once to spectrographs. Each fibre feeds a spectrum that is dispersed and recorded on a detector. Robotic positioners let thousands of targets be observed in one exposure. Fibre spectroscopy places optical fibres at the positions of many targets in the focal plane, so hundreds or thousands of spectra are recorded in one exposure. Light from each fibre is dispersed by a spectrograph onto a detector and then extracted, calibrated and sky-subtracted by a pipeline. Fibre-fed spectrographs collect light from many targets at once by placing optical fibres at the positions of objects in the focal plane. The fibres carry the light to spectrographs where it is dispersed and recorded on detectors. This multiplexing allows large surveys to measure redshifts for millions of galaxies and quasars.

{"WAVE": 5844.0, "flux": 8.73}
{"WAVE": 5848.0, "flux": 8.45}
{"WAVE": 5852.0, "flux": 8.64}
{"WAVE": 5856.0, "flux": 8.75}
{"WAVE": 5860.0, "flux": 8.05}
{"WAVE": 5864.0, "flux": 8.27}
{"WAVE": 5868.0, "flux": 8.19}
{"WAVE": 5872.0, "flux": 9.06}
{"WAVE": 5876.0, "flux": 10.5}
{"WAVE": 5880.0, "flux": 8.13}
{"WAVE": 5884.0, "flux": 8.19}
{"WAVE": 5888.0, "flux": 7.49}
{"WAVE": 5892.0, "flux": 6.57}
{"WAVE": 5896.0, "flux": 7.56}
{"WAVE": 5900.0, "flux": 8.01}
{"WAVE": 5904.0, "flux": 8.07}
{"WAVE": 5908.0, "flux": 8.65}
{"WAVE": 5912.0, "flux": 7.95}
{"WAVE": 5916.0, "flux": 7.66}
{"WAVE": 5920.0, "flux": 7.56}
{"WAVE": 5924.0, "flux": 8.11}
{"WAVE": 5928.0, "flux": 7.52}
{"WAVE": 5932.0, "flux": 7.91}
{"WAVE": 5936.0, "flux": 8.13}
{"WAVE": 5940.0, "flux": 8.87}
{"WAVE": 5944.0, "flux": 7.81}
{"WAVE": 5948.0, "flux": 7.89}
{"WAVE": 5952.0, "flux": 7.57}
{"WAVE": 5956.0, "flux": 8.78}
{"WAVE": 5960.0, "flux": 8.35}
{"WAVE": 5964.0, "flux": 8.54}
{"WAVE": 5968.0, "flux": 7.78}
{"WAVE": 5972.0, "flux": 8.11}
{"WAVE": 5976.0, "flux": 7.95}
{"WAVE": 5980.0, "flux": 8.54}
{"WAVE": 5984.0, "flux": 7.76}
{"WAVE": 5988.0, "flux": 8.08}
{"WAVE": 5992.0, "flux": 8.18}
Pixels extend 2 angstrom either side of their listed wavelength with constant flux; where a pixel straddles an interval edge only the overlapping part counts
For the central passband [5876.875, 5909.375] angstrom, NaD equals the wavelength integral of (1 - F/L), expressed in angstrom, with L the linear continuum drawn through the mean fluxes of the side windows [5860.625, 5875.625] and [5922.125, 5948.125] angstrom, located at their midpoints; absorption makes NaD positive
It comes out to 2.05 angstrom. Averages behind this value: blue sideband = 8.68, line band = 7.91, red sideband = 8.04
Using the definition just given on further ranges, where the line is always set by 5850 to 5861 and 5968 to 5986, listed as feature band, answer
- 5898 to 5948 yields 1.5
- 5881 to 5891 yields 0.8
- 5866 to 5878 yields -1.1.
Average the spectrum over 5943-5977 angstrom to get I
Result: 8.1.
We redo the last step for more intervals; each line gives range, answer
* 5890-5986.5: 7.99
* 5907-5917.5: 8.05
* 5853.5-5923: 8.16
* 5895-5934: 7.91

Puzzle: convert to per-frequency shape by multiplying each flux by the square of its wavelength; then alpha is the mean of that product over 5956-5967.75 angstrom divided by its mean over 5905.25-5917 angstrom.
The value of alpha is 1.05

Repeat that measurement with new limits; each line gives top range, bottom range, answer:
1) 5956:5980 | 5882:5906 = 1.10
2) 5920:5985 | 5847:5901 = 1.00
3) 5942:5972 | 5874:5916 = 1.02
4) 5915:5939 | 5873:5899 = 0.98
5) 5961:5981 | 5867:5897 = 1.02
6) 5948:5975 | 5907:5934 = 1.05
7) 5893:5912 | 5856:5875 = 0.95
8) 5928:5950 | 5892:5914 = 1.03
